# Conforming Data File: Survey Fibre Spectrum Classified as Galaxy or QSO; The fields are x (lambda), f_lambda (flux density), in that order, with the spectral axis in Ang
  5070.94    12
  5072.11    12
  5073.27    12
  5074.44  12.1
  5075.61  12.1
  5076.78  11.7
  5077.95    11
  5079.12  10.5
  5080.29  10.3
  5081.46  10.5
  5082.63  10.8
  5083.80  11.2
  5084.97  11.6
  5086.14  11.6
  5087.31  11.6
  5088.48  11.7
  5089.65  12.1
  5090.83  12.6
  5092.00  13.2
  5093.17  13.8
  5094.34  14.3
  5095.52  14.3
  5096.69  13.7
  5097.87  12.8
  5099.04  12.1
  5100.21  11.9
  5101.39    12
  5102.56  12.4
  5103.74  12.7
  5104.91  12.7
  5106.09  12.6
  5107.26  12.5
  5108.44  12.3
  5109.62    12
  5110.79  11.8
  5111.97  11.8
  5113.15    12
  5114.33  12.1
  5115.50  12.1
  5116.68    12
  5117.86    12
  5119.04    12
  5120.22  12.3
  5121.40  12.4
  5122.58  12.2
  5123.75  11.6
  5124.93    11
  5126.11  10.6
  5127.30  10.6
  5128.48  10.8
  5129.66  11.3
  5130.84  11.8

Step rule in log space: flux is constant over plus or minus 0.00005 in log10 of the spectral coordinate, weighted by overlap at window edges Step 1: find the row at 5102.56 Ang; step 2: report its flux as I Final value 12.4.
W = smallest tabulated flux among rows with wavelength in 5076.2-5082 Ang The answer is 10.3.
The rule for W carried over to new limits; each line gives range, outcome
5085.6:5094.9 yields 11.6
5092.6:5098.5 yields 12.8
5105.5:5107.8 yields 12.5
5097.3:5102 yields 11.9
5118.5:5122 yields 12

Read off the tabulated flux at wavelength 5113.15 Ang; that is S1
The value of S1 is 12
